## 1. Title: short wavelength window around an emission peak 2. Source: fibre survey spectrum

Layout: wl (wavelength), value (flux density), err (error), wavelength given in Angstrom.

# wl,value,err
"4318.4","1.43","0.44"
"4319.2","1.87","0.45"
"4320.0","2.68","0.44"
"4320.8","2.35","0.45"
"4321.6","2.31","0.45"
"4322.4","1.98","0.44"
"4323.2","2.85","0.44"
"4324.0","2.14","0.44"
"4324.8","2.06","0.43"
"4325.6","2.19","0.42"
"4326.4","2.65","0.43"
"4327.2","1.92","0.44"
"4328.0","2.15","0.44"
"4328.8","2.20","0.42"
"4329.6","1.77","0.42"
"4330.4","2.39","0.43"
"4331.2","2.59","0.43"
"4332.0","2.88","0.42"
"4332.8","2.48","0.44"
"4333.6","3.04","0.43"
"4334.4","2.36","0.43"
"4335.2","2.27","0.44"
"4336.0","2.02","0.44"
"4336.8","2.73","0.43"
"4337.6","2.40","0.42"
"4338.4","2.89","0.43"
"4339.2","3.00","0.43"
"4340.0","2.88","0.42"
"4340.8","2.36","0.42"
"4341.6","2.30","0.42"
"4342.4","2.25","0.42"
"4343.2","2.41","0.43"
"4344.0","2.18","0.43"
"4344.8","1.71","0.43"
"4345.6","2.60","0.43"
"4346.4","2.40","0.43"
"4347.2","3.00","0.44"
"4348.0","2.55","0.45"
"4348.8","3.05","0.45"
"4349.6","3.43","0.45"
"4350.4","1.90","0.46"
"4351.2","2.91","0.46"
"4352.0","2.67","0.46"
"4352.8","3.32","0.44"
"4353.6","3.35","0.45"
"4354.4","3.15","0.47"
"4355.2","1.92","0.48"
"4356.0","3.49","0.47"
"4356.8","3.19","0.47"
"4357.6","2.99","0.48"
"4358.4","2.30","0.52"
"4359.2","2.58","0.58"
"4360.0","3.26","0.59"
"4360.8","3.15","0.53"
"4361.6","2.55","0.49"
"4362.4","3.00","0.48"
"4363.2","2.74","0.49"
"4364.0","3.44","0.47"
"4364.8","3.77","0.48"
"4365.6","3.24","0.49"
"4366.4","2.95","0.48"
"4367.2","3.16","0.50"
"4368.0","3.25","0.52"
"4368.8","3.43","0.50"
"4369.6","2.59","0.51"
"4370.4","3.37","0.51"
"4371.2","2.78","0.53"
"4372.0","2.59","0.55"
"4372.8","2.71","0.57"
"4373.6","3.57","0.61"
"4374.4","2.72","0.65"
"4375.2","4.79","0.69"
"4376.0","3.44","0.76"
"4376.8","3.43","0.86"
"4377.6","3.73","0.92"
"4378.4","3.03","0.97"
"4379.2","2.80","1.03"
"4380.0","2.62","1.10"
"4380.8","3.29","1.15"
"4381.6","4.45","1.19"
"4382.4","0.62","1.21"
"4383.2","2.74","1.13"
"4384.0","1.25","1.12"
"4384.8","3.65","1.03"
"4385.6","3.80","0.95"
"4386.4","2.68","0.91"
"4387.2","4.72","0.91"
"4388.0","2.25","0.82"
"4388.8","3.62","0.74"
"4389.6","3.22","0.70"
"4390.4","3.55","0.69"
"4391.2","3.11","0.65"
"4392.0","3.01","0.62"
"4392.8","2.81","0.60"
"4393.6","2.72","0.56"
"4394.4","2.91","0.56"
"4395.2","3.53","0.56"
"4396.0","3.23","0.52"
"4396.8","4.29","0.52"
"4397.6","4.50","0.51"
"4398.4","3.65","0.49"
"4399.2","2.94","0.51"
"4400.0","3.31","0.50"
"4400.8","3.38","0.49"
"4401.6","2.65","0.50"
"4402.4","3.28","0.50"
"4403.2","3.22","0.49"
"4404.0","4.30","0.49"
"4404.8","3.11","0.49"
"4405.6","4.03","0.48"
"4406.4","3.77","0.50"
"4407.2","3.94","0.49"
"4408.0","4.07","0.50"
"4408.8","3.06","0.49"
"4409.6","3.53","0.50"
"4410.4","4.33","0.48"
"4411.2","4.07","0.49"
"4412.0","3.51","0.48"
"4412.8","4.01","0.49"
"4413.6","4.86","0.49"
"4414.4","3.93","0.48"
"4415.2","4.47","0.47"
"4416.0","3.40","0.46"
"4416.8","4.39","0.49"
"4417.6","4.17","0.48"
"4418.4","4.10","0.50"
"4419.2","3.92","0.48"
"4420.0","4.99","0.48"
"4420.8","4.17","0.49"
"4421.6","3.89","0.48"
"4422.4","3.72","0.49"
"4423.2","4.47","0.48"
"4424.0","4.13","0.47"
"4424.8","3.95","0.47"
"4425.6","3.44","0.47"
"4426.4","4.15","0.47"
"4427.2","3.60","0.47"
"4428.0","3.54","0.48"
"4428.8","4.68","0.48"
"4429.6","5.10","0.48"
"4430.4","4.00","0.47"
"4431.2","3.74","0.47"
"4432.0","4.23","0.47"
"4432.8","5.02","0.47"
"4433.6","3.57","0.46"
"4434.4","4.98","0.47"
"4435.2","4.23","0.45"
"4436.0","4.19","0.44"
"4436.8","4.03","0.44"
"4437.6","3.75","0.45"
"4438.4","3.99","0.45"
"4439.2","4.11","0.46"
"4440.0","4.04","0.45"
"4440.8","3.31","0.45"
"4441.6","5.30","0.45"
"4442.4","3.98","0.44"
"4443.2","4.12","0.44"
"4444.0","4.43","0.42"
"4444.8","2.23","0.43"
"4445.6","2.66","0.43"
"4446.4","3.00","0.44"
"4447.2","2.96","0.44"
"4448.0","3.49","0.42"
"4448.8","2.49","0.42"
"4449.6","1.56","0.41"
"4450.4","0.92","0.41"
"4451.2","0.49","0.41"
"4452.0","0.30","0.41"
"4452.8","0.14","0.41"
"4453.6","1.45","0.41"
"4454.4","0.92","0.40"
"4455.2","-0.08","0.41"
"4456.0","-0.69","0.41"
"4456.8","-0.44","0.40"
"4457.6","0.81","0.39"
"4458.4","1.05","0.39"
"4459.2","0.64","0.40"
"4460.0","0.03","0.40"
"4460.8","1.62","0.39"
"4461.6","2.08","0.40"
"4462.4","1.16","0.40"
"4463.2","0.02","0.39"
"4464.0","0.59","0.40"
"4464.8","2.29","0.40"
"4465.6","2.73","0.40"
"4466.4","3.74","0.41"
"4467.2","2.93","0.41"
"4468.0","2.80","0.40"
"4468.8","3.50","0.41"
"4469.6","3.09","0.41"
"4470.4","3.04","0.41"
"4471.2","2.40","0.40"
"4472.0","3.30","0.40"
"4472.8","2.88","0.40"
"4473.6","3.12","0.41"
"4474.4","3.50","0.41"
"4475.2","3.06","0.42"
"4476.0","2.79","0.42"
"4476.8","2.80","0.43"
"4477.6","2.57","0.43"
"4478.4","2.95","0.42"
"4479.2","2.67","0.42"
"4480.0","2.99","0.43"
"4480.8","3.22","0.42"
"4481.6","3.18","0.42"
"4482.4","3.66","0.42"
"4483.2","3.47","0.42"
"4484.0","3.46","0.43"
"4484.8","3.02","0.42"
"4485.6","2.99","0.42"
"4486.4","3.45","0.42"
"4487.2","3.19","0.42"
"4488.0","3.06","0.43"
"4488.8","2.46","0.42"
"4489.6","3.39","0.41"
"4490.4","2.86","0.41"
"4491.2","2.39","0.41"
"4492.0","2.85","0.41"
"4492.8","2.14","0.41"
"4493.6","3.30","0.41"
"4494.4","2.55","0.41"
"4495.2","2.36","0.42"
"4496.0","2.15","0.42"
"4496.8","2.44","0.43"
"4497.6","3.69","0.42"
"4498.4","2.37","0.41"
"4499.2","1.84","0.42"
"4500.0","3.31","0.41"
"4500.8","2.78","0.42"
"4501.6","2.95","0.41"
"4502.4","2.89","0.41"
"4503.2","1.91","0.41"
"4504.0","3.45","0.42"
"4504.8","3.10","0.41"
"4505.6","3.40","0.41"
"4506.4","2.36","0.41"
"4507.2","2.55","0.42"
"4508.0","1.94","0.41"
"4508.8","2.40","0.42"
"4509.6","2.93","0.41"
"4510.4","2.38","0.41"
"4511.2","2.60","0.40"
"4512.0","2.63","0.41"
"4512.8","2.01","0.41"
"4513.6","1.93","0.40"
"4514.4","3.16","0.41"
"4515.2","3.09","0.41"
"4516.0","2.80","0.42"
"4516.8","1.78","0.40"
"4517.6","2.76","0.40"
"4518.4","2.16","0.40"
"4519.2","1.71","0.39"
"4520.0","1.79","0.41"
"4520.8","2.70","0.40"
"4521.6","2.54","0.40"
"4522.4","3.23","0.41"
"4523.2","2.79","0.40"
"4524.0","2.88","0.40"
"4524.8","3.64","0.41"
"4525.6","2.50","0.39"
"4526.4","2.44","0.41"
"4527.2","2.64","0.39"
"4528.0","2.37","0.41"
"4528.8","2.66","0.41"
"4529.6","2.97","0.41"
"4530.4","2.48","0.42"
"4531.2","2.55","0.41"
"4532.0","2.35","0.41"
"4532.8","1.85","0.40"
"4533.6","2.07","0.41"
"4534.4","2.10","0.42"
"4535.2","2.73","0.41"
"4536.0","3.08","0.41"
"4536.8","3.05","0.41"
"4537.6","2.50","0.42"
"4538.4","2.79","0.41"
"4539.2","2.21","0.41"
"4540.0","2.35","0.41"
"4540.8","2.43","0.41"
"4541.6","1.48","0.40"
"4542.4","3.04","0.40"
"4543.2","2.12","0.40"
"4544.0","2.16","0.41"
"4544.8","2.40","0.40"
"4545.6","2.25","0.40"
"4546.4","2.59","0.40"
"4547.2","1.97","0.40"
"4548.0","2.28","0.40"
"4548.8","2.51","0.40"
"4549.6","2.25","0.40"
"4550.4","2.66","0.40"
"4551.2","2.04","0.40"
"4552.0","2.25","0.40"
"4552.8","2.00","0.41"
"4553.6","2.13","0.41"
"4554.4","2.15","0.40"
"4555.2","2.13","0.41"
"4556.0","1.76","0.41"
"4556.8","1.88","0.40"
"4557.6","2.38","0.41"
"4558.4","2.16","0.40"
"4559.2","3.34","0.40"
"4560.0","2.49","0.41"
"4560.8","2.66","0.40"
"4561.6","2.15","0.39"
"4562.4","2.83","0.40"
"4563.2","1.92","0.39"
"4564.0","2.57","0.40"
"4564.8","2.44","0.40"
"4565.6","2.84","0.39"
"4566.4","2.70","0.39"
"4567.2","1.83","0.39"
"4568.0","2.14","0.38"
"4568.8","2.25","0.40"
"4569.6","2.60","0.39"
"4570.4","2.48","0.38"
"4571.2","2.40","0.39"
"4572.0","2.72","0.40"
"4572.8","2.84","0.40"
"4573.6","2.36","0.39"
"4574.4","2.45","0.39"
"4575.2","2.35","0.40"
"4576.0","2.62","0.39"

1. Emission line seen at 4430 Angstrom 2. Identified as C IV 1549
